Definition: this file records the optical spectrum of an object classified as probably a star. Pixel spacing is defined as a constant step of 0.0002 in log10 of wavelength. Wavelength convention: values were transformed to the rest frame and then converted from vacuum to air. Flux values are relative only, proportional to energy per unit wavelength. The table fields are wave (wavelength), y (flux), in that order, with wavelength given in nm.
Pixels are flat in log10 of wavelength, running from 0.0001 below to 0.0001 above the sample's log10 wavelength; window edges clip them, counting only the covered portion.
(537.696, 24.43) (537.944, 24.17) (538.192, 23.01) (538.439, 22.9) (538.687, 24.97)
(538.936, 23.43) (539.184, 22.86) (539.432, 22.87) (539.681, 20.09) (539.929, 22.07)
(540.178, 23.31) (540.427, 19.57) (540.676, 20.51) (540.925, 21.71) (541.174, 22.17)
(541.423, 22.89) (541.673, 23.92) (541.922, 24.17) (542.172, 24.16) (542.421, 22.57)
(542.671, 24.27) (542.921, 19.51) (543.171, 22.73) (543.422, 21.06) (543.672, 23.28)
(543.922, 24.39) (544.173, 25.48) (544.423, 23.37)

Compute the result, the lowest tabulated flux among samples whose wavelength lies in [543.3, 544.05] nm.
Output 21.06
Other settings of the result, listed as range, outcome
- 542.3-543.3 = 19.51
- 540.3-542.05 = 19.57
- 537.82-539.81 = 20.09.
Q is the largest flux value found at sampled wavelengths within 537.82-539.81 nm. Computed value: 24.97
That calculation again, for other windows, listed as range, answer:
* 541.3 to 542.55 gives 24.17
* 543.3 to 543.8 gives 23.28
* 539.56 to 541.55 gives 23.31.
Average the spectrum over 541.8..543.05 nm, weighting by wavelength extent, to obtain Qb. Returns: 22.9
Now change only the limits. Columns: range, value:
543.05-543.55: 21.9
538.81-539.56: 23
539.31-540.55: 21.6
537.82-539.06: 23.7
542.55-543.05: 21.9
